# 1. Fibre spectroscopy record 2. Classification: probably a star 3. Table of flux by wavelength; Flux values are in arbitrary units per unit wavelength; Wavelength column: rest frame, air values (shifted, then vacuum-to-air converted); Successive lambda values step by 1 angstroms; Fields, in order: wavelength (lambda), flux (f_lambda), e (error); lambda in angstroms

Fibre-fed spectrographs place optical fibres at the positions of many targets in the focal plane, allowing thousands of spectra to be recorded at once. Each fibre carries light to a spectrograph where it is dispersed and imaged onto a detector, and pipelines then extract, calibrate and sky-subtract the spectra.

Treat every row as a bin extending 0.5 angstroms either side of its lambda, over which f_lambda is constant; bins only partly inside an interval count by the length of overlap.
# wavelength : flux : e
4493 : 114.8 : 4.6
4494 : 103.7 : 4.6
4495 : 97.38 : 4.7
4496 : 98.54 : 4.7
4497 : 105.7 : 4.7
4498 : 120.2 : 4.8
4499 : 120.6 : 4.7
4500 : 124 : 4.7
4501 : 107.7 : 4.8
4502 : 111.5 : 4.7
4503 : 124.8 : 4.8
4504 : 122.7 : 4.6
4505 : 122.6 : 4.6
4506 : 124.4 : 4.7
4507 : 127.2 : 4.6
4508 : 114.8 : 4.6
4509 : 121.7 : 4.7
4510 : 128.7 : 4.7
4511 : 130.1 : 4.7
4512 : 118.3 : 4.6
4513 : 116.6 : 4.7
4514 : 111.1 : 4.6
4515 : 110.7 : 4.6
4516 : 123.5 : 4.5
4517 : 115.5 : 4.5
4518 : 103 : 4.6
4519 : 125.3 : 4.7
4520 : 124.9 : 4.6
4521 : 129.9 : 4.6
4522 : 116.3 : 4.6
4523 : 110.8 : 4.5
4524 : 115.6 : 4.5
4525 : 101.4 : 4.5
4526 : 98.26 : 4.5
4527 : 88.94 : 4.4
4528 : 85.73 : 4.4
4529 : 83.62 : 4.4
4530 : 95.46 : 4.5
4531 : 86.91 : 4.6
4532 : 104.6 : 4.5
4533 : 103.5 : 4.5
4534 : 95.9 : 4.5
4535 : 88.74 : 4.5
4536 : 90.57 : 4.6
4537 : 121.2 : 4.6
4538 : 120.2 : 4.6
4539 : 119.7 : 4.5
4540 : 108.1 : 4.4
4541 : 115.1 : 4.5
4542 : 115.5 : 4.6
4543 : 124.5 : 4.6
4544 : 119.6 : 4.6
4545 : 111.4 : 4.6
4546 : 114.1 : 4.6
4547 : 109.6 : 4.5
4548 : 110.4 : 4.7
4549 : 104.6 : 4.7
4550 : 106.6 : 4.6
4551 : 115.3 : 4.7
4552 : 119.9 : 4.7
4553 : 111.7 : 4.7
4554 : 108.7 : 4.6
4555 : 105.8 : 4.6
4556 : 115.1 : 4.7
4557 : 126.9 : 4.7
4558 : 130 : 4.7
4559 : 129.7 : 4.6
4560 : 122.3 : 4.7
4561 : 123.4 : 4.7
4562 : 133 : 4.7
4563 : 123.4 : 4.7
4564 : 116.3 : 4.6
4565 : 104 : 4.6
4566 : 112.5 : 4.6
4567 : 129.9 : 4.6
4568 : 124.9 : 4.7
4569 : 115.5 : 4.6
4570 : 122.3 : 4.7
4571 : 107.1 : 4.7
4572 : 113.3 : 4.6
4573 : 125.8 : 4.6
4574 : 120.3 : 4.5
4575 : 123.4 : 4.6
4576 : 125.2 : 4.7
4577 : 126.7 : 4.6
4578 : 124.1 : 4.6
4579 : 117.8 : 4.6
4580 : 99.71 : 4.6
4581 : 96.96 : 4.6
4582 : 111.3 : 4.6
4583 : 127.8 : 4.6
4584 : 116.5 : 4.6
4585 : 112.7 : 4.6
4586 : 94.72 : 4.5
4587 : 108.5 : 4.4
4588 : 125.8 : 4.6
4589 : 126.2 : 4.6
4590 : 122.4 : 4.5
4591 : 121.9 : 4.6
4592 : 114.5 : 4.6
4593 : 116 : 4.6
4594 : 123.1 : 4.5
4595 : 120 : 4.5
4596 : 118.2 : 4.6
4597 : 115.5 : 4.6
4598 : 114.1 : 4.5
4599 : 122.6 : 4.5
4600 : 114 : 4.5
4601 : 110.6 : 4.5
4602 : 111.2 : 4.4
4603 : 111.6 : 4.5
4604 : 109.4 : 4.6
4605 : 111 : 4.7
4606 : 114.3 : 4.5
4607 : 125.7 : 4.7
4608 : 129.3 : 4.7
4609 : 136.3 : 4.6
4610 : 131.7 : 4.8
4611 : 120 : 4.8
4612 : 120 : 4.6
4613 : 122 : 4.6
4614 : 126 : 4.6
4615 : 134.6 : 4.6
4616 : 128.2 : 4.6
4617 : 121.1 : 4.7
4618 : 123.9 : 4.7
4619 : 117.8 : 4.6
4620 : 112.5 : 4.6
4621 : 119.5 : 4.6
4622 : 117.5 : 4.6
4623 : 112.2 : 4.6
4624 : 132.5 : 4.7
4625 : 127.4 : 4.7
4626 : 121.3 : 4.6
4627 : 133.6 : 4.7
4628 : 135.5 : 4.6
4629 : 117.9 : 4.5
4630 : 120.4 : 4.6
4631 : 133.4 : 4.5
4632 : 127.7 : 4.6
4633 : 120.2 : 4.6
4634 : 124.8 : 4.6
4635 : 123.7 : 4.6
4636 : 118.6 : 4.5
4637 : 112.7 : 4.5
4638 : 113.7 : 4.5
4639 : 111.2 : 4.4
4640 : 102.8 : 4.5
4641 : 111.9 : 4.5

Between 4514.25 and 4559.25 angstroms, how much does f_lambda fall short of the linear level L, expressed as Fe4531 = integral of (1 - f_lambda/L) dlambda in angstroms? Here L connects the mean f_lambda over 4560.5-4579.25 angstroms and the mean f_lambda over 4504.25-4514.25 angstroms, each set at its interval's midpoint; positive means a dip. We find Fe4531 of 4.1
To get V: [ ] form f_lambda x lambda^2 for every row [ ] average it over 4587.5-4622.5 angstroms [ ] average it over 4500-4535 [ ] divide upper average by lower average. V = 1.1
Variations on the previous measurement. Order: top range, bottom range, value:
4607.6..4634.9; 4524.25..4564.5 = 1.17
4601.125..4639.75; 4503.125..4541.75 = 1.14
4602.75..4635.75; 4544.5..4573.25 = 1.08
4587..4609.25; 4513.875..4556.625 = 1.12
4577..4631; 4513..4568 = 1.10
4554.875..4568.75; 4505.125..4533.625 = 1.11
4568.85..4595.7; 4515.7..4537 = 1.15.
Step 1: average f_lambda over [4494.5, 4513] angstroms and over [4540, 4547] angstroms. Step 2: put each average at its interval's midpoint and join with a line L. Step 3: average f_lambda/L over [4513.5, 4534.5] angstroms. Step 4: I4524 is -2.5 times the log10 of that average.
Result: 0.10 mag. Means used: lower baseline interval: 118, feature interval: 106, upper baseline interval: 116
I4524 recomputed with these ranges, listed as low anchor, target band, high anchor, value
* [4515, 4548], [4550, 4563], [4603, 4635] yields -0.07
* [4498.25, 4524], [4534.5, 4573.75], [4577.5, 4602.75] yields 0.01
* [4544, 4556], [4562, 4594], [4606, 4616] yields 0.01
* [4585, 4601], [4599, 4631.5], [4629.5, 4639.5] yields -0.03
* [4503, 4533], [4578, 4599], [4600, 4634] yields 0.04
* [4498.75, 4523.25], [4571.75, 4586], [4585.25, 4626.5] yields 0.03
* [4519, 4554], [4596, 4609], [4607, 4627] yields 0.04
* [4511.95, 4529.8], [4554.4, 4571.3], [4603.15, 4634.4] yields -0.04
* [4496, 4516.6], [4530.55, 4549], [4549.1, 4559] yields 0.08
